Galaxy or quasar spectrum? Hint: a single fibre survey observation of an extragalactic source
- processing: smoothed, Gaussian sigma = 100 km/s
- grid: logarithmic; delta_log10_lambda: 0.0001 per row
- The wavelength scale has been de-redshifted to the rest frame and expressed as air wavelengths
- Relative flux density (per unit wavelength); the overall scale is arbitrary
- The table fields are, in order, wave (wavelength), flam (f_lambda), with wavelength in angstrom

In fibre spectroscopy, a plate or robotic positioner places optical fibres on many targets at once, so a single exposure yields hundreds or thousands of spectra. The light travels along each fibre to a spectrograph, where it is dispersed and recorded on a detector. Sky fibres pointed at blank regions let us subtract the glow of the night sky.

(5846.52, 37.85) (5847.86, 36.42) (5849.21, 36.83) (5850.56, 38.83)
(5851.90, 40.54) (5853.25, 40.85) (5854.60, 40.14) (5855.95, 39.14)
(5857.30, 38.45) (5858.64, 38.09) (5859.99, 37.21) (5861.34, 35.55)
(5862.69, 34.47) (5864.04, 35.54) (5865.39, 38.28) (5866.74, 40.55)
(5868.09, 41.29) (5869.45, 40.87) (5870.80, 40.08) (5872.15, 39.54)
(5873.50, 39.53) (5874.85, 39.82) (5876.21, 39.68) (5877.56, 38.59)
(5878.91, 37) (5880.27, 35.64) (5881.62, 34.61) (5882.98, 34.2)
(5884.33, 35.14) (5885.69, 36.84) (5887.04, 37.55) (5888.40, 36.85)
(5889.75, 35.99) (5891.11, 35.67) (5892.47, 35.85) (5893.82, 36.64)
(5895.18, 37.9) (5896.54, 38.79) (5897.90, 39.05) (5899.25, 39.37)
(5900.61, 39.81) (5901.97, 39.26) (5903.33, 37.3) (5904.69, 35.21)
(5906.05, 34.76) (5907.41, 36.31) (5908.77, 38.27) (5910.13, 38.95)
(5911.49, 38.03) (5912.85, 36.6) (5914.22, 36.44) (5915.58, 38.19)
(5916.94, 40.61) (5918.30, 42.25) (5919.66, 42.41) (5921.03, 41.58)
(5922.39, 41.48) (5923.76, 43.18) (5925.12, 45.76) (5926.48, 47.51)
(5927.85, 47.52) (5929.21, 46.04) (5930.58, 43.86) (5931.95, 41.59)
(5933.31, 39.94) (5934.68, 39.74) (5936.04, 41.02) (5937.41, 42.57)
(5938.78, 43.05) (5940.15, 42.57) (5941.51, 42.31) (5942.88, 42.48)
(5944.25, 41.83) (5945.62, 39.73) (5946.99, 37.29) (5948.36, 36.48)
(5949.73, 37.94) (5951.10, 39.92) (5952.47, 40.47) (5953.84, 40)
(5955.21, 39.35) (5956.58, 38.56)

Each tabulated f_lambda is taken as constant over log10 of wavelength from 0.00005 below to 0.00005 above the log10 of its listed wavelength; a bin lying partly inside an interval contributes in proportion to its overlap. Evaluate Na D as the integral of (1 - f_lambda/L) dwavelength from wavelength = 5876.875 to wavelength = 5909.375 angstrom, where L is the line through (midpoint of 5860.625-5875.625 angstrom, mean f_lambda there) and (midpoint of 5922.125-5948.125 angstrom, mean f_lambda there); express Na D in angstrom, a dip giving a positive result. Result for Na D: 2.6 angstrom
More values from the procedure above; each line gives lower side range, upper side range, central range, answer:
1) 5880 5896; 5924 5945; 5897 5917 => 0.6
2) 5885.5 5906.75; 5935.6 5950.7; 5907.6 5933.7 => -1.6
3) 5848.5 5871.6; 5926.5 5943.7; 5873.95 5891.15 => 1.3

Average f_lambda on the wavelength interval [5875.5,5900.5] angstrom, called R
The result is 37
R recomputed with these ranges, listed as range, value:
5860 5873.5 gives 38.5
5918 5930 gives 44.2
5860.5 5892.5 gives 37.5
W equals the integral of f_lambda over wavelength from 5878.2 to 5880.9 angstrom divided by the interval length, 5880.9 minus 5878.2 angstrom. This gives 36.3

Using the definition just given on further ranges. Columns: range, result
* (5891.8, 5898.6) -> 37.7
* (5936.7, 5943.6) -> 42.6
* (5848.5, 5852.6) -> 38.7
